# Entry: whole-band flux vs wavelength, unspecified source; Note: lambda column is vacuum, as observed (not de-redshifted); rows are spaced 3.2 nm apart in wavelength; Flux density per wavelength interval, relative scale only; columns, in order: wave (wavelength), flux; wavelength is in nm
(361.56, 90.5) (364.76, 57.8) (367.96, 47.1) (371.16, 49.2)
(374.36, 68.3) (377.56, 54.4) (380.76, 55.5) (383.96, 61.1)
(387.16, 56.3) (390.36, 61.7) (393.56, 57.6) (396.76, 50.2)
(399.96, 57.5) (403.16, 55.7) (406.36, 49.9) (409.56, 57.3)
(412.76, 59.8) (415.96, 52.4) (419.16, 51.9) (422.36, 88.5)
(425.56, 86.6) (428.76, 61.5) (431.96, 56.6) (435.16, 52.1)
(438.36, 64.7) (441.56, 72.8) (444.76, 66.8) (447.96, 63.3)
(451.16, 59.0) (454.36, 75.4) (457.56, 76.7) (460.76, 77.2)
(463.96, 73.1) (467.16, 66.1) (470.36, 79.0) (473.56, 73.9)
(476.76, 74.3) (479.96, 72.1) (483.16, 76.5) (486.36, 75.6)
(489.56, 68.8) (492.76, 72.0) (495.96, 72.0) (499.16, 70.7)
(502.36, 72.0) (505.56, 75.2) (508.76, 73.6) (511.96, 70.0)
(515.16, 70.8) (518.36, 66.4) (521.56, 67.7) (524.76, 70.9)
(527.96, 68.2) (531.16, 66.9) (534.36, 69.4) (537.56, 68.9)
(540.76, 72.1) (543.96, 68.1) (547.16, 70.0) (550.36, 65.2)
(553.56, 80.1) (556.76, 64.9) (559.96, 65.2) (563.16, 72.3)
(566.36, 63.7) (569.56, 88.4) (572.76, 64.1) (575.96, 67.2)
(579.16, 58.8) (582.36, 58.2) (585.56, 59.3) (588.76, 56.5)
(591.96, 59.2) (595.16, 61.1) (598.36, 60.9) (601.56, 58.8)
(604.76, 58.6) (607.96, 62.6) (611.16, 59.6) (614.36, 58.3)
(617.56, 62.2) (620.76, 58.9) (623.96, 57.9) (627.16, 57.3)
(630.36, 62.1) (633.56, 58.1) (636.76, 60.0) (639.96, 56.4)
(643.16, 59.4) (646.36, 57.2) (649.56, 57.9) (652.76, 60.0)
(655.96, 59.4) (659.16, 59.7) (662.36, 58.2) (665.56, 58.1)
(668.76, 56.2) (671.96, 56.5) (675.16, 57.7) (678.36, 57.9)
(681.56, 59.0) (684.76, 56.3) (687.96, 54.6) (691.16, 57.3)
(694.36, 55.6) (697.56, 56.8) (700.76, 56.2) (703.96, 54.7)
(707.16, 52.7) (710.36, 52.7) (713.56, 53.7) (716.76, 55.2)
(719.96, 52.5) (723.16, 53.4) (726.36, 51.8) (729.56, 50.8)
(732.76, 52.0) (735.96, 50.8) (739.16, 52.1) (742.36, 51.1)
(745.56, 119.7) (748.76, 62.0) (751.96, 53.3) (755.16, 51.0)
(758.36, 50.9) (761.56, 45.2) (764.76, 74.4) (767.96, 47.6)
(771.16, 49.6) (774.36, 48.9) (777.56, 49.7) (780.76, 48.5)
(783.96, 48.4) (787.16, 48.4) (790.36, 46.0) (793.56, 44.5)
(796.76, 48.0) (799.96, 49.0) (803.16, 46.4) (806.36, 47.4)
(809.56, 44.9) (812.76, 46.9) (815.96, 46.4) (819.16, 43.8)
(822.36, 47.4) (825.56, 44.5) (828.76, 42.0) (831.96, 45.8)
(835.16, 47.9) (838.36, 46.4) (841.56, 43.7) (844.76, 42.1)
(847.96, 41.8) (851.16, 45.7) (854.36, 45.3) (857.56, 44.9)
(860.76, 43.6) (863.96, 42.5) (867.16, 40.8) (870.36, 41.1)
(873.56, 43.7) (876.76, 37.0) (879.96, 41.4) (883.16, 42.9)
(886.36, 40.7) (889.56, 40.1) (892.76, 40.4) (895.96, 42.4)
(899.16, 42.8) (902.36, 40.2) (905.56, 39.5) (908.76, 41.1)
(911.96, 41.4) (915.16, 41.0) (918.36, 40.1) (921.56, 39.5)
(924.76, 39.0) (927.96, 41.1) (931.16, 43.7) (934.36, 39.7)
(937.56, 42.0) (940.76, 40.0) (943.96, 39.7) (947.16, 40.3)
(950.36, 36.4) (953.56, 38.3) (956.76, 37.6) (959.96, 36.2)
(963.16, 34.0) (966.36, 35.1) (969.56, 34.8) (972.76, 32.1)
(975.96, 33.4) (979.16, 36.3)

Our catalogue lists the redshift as 0.137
